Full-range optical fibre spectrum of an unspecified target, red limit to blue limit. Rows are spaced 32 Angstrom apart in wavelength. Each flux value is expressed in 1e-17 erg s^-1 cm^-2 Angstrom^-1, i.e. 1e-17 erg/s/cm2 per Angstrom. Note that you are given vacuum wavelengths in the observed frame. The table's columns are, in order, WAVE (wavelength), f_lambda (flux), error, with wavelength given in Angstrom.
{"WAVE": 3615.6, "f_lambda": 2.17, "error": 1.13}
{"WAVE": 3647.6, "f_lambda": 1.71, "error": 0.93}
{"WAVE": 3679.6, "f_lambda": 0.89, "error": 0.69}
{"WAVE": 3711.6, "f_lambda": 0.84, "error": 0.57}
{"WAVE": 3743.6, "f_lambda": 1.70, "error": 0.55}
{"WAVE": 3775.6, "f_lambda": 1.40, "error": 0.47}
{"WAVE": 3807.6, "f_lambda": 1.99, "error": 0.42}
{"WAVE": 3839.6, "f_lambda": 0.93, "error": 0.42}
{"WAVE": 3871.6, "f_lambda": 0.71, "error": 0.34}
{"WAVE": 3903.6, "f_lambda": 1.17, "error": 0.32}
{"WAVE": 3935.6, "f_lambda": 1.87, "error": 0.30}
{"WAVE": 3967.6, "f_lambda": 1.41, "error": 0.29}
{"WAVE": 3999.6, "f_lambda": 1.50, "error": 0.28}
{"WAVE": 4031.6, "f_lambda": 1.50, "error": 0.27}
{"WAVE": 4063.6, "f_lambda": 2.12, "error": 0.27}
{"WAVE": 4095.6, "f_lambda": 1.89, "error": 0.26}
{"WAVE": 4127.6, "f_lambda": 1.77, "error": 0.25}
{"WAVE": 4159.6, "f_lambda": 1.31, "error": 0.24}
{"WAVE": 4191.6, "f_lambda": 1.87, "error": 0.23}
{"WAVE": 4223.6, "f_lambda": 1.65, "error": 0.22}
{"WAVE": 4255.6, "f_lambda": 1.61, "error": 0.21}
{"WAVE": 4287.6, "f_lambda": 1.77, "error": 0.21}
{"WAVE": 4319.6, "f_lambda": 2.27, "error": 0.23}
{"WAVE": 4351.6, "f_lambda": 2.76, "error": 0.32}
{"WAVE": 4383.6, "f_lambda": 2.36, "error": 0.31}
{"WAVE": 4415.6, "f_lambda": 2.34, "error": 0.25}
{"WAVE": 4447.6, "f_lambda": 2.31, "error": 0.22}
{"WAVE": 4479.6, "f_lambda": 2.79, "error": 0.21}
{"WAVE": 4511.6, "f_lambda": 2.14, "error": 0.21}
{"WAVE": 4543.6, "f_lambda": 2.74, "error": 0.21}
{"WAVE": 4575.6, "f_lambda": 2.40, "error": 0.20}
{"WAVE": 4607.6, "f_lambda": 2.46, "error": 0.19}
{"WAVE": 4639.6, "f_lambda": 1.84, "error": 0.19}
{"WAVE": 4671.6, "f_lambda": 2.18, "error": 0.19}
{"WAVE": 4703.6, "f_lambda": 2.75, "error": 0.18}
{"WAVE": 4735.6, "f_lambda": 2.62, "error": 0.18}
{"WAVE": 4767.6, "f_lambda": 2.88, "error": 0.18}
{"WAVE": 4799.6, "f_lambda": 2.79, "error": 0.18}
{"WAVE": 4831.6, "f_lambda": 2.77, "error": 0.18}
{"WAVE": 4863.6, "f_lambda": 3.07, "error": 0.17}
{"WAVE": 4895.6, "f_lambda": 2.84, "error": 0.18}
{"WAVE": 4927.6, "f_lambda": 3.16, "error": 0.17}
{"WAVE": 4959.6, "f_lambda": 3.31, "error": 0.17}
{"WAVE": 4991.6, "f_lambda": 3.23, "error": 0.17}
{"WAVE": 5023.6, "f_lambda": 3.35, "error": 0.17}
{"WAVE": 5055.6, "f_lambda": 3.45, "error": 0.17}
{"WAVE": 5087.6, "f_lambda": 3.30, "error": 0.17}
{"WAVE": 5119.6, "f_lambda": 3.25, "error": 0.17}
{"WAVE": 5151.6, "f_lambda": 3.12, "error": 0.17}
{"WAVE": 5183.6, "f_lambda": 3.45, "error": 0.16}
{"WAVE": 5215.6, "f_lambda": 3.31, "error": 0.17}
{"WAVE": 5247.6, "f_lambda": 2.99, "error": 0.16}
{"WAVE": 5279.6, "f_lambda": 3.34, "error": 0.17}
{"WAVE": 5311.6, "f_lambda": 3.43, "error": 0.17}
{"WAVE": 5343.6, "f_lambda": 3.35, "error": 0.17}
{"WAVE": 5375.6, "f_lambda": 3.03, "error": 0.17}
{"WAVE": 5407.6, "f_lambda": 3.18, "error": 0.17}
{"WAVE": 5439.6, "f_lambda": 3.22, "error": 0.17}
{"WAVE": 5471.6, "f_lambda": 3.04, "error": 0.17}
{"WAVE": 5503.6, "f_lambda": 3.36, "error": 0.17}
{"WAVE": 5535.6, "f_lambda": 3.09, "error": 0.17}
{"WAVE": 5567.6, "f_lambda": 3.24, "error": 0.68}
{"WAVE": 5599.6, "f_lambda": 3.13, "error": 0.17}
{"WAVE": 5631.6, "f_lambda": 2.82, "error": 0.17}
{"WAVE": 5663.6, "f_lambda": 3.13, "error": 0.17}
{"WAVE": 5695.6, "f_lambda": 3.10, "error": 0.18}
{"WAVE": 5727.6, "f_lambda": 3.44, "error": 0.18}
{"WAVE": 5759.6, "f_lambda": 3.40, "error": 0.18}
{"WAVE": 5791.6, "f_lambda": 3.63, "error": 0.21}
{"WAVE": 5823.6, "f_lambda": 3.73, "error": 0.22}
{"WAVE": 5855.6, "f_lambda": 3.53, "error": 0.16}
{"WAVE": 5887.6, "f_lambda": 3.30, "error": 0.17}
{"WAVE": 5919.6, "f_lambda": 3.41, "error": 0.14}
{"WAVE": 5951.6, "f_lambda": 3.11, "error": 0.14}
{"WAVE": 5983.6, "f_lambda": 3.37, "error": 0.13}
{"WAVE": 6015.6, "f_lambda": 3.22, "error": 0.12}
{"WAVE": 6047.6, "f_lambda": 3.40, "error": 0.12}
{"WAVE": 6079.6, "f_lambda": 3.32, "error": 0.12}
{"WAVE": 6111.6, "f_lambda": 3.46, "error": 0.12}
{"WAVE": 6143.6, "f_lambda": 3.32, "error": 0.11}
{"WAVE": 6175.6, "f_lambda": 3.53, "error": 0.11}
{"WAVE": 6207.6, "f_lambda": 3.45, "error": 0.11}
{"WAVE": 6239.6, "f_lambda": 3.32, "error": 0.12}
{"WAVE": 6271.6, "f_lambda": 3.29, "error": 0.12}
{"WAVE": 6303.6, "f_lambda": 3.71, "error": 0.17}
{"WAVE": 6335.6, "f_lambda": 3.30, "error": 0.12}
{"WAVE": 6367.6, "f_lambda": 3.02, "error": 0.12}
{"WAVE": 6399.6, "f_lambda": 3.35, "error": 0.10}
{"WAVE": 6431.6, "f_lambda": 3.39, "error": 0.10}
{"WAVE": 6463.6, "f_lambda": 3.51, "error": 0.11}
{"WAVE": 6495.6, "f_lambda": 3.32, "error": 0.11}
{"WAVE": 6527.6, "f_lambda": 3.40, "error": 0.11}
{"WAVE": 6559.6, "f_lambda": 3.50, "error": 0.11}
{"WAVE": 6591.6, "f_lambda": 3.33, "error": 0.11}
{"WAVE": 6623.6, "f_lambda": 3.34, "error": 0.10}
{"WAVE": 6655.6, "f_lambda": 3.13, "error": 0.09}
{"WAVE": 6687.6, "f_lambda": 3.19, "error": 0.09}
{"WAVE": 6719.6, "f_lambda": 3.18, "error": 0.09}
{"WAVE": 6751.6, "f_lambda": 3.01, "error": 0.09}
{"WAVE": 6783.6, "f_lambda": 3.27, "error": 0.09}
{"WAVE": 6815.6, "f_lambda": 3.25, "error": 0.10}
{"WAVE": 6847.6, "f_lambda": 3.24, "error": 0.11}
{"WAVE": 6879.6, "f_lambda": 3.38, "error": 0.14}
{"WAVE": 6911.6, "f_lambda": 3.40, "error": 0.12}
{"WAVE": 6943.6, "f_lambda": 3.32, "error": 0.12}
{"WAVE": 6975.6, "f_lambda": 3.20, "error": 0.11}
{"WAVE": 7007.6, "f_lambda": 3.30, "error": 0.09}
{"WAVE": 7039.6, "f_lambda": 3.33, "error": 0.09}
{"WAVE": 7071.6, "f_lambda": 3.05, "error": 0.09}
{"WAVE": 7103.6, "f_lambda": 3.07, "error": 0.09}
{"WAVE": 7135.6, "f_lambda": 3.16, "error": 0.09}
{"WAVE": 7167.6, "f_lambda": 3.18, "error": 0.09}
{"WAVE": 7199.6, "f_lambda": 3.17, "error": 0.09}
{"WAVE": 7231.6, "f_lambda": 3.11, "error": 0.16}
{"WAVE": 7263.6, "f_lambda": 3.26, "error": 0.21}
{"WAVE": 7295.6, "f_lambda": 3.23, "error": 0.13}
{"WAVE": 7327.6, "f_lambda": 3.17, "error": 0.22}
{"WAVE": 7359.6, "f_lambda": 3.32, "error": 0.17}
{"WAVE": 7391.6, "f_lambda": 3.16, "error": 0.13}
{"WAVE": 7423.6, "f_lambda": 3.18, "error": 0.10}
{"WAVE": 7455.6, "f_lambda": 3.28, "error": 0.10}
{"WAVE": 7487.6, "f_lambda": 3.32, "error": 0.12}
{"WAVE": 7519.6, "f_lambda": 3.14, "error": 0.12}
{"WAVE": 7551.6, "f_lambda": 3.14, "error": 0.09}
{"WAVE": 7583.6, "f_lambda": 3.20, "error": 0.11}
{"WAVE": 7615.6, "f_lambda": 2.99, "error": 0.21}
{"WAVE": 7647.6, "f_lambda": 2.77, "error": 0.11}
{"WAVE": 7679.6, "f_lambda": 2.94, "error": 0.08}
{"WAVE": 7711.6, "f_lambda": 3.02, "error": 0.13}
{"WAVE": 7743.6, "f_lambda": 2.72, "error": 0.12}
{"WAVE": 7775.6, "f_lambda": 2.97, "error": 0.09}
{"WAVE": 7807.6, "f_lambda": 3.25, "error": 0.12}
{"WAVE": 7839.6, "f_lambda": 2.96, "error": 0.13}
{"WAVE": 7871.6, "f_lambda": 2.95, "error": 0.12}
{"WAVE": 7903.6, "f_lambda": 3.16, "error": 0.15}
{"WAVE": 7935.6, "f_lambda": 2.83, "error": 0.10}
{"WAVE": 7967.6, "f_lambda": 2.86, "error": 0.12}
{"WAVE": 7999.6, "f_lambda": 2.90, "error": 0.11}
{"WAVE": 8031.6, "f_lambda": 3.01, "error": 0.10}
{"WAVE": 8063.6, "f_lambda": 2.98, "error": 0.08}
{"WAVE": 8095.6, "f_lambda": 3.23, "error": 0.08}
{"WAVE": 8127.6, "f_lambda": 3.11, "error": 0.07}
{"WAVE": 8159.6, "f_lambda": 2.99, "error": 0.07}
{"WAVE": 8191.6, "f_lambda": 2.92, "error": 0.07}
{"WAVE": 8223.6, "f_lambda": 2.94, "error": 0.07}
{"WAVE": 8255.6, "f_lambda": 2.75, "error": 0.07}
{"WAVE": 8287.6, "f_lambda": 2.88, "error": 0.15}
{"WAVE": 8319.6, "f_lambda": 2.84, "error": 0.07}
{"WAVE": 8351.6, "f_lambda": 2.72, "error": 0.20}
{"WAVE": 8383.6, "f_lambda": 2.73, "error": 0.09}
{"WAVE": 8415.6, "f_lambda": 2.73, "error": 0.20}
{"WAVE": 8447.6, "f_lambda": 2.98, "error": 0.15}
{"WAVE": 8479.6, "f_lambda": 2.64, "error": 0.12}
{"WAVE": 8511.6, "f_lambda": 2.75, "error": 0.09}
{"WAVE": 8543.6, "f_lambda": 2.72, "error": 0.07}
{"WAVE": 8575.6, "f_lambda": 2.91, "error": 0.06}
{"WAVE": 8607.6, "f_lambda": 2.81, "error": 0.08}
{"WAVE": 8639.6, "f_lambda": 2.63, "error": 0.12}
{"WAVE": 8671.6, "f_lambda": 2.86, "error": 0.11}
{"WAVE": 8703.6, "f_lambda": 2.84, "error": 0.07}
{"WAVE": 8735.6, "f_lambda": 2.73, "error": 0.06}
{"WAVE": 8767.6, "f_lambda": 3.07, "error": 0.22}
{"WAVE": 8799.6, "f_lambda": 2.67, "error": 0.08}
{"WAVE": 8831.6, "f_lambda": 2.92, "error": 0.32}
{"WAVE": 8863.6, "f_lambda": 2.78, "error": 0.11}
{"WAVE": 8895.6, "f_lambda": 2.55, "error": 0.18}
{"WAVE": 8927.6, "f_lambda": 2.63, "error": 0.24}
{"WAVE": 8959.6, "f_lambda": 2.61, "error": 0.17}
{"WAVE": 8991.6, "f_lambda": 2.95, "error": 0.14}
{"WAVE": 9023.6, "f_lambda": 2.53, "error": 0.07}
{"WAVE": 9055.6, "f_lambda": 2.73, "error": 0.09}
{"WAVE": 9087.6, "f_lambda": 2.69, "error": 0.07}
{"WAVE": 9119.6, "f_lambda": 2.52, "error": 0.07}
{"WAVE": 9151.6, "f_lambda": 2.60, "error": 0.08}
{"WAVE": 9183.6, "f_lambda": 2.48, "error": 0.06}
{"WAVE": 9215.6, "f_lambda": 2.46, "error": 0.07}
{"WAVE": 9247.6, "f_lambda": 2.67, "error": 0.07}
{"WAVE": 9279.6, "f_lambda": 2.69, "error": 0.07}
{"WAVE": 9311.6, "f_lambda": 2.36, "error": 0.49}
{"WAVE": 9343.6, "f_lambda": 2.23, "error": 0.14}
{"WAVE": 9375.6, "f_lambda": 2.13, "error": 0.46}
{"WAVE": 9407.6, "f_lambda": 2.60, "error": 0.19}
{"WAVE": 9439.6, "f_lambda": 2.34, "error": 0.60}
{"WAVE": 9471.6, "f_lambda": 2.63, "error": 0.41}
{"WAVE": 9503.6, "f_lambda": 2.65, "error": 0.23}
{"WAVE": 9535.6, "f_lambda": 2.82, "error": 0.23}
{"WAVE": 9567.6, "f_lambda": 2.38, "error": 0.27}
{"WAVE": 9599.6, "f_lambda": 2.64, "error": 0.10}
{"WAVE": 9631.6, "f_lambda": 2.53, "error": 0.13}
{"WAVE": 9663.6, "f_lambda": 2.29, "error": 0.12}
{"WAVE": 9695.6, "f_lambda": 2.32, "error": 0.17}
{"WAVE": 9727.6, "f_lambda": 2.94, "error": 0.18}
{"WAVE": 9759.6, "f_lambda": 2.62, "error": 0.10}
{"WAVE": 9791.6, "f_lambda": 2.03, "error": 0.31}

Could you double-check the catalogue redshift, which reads 0.08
